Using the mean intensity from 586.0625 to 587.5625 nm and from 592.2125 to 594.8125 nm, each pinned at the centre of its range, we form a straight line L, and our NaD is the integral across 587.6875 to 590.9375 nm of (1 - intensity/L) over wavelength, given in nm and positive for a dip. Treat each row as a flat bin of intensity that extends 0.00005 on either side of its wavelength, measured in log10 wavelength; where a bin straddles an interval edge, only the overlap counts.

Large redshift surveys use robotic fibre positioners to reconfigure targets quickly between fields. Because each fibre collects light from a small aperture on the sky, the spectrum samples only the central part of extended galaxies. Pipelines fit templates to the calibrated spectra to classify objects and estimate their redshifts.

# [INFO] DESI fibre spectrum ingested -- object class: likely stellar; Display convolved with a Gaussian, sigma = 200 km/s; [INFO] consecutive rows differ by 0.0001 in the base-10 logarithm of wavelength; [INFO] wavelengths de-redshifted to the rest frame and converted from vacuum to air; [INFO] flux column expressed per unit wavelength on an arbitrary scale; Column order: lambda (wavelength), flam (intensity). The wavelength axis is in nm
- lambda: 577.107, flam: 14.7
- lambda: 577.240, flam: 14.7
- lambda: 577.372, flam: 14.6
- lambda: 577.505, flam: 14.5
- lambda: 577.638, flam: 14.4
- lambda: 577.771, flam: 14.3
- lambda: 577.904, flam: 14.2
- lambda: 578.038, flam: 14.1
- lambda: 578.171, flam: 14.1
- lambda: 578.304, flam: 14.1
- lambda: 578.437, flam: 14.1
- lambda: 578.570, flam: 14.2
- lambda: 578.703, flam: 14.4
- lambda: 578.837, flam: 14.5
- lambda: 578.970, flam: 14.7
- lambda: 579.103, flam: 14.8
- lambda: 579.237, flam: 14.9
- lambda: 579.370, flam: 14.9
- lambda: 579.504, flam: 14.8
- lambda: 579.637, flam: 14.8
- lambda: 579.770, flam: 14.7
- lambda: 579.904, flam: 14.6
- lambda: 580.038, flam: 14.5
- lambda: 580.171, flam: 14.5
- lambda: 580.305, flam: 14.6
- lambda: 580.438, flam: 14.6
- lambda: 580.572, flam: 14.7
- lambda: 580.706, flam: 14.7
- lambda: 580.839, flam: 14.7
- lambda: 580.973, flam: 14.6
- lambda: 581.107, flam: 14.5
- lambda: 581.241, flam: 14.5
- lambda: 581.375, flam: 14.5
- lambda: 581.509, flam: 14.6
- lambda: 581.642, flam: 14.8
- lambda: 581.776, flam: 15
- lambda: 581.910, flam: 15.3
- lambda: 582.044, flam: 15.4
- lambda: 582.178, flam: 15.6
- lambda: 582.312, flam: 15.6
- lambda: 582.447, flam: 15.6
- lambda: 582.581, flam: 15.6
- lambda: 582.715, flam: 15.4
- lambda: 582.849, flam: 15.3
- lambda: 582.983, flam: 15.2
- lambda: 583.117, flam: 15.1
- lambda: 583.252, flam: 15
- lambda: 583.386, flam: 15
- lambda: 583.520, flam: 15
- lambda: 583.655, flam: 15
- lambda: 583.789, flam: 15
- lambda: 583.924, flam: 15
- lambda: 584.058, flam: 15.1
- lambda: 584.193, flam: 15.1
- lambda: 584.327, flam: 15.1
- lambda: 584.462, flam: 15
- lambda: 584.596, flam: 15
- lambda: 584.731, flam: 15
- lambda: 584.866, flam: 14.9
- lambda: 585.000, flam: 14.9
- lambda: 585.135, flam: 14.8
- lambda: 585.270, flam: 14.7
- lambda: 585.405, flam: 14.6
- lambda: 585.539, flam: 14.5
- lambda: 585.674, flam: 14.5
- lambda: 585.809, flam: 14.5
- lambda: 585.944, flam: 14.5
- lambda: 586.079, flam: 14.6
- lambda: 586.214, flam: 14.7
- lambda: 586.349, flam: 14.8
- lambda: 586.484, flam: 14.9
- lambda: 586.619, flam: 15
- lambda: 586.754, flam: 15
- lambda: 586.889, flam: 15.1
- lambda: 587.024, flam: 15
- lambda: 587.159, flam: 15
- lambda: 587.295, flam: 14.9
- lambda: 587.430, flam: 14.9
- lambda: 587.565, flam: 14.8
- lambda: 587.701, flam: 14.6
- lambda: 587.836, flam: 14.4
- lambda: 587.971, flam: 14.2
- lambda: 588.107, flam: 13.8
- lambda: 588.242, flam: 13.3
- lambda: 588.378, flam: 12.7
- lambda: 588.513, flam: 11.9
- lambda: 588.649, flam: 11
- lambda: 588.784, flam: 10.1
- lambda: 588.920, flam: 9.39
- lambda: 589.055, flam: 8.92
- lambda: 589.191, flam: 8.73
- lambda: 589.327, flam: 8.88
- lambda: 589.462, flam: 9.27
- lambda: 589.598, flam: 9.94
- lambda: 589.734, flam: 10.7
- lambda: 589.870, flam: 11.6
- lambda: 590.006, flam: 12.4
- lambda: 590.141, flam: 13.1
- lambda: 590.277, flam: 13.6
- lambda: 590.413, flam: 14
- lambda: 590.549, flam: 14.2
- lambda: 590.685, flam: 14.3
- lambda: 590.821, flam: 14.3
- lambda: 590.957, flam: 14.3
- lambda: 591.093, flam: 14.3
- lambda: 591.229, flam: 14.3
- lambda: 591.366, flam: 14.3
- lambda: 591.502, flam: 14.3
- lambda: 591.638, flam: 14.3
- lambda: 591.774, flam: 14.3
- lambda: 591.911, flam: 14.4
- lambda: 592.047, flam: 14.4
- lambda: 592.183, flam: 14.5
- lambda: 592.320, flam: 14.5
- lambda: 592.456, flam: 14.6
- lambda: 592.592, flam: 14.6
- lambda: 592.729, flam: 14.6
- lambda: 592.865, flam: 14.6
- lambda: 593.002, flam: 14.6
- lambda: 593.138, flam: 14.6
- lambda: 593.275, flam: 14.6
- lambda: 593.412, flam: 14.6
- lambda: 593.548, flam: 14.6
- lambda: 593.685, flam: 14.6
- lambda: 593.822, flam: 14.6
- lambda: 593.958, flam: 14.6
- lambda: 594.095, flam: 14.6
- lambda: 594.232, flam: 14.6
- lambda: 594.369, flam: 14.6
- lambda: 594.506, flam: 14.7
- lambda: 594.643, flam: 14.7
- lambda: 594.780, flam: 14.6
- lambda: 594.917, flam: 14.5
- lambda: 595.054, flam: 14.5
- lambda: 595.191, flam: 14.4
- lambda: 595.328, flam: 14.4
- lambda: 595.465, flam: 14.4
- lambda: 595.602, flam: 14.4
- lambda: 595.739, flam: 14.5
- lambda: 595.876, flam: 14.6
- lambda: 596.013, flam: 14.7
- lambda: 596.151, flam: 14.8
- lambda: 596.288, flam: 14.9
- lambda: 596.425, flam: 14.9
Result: 0.60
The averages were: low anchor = 14.9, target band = 12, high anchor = 14.6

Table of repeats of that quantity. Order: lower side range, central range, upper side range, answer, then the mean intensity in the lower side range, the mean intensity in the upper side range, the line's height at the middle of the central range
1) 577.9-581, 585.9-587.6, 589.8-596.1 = -0.053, 14.5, 14.3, 14.4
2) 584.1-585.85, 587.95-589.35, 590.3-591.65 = 0.321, 14.8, 14.2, 14.5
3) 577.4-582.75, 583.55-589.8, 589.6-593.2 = 0.267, 14.7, 13.9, 14.2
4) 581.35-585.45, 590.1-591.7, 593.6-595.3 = 0.066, 15.1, 14.6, 14.7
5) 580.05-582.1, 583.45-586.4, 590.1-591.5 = -0.072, 14.7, 14.1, 14.5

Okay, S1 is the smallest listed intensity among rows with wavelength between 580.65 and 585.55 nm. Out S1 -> 14.5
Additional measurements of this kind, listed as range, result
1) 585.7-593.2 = 8.73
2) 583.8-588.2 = 13.8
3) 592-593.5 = 14.4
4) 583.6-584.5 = 15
